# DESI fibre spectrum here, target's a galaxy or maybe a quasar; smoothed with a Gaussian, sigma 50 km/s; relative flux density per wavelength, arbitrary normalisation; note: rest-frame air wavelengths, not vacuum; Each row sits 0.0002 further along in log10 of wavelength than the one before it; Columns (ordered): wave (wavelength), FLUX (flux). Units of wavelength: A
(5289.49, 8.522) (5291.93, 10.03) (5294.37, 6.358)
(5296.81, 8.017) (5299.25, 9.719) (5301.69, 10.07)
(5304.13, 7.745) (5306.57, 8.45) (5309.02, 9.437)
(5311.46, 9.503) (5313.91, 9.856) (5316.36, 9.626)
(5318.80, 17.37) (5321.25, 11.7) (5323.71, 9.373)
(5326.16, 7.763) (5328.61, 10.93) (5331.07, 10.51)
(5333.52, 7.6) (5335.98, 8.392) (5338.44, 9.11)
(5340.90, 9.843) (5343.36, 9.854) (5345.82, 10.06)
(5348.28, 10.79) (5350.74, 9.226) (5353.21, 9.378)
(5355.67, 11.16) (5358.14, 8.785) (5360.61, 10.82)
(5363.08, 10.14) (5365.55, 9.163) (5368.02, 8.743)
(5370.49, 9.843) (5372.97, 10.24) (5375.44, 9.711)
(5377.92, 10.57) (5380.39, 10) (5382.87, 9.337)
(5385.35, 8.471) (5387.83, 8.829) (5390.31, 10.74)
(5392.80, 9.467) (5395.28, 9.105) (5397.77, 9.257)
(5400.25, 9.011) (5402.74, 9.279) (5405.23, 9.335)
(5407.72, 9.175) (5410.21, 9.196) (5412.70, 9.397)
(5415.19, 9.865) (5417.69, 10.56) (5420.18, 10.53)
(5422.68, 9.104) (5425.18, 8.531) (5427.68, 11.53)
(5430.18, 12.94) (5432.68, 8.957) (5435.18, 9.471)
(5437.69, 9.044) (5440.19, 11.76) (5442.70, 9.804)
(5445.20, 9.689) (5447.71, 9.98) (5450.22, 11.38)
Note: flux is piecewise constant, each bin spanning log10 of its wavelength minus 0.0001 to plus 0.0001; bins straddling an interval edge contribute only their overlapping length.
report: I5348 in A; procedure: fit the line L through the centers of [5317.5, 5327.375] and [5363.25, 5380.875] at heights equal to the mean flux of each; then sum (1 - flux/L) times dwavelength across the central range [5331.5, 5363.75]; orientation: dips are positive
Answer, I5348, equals 3.0 A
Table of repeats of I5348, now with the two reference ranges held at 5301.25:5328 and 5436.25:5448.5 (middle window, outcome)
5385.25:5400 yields 1.0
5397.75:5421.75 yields 1.2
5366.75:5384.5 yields 0.6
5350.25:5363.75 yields 0.2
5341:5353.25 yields 0.2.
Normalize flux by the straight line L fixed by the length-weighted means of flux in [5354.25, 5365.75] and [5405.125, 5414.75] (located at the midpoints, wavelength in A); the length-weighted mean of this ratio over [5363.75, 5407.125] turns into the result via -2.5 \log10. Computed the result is 0.02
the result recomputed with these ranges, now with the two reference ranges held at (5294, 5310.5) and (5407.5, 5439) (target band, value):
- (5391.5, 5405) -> 0.047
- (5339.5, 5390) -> -0.053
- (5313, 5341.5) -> -0.144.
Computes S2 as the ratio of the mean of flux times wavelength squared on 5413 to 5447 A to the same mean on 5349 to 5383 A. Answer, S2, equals 1.1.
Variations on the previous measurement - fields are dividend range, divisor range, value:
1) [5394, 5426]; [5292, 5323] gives 1.00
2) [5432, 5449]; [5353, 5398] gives 1.04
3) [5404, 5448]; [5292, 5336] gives 1.08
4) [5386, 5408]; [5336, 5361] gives 0.97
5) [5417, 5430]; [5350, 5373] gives 1.08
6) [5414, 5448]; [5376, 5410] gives 1.09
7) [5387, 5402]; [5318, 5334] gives 0.90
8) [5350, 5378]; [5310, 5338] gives 0.97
